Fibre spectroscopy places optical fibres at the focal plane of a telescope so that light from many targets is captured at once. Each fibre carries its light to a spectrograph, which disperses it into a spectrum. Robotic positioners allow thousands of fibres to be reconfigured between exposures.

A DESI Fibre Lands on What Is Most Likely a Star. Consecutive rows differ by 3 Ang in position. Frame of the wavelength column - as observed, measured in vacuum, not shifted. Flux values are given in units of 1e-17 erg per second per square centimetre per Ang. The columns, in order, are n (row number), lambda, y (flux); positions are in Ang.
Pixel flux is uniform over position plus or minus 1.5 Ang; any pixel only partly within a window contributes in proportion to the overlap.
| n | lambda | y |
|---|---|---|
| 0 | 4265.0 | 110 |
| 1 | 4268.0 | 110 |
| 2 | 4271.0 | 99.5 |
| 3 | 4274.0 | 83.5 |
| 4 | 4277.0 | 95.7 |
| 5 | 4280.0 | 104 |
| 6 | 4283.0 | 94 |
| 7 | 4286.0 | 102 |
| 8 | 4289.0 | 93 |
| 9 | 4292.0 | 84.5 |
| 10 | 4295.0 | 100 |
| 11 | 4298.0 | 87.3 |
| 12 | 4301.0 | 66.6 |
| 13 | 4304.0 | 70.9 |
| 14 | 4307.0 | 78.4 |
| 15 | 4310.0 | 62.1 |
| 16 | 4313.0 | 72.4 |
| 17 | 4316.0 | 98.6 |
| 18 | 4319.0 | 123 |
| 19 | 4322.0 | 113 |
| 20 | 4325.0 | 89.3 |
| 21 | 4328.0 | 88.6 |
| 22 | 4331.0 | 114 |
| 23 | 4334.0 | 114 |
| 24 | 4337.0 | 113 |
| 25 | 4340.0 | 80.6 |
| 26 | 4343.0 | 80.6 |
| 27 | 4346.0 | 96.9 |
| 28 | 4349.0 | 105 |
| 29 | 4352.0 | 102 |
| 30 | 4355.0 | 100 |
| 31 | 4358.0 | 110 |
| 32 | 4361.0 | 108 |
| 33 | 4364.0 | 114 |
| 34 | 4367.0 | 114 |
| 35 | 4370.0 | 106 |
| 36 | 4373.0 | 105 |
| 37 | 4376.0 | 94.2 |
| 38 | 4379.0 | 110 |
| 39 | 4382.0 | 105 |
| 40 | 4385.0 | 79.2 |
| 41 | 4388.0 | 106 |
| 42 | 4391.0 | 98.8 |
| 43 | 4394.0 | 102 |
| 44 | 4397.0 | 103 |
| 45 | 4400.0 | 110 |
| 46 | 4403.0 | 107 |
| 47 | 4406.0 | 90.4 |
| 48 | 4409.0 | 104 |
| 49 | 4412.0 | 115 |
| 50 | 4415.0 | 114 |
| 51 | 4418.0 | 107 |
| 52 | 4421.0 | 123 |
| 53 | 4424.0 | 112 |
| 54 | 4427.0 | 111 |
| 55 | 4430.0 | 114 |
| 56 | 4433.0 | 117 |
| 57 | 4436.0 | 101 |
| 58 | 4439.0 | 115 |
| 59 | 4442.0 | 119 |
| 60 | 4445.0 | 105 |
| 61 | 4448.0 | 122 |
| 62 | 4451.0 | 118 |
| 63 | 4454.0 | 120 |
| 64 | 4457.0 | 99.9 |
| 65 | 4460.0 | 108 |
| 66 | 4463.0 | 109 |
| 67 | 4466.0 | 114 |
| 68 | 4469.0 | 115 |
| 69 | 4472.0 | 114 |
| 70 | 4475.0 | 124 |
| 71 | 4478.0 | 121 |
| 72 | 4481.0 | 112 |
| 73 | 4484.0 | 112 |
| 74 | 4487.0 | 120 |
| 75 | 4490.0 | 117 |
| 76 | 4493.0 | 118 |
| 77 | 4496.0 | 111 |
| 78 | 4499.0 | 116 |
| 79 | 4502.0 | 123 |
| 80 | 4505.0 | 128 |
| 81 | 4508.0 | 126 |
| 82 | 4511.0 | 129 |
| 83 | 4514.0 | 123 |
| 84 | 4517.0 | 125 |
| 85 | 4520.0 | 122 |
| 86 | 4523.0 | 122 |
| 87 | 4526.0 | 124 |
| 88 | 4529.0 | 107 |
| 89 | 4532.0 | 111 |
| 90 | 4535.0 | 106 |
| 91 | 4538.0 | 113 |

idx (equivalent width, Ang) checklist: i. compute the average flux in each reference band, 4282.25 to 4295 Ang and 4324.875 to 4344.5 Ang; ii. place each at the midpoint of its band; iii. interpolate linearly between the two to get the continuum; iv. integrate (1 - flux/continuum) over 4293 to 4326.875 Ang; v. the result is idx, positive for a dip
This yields 3.0 Ang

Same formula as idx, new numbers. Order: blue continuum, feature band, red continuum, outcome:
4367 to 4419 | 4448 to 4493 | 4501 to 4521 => 1.1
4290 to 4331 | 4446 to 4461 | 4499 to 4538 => -0.5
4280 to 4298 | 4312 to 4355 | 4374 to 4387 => -1.5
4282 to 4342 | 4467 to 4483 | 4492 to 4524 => 0.0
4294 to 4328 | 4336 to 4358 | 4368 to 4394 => -0.7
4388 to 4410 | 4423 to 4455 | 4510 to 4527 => -1.3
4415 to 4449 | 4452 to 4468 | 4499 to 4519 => 0.9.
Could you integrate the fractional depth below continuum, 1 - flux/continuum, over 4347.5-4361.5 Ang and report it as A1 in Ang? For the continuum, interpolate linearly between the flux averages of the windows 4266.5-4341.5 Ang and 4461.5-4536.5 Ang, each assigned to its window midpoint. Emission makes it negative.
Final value -0.7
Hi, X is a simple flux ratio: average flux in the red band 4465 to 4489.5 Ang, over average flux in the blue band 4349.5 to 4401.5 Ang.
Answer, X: 1.12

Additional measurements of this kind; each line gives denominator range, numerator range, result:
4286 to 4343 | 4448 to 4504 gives 1.26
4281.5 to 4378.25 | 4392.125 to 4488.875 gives 1.16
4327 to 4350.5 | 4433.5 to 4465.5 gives 1.13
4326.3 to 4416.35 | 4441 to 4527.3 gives 1.14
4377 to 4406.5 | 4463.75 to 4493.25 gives 1.15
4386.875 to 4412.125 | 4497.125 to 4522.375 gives 1.20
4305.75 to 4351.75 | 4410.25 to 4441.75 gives 1.18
